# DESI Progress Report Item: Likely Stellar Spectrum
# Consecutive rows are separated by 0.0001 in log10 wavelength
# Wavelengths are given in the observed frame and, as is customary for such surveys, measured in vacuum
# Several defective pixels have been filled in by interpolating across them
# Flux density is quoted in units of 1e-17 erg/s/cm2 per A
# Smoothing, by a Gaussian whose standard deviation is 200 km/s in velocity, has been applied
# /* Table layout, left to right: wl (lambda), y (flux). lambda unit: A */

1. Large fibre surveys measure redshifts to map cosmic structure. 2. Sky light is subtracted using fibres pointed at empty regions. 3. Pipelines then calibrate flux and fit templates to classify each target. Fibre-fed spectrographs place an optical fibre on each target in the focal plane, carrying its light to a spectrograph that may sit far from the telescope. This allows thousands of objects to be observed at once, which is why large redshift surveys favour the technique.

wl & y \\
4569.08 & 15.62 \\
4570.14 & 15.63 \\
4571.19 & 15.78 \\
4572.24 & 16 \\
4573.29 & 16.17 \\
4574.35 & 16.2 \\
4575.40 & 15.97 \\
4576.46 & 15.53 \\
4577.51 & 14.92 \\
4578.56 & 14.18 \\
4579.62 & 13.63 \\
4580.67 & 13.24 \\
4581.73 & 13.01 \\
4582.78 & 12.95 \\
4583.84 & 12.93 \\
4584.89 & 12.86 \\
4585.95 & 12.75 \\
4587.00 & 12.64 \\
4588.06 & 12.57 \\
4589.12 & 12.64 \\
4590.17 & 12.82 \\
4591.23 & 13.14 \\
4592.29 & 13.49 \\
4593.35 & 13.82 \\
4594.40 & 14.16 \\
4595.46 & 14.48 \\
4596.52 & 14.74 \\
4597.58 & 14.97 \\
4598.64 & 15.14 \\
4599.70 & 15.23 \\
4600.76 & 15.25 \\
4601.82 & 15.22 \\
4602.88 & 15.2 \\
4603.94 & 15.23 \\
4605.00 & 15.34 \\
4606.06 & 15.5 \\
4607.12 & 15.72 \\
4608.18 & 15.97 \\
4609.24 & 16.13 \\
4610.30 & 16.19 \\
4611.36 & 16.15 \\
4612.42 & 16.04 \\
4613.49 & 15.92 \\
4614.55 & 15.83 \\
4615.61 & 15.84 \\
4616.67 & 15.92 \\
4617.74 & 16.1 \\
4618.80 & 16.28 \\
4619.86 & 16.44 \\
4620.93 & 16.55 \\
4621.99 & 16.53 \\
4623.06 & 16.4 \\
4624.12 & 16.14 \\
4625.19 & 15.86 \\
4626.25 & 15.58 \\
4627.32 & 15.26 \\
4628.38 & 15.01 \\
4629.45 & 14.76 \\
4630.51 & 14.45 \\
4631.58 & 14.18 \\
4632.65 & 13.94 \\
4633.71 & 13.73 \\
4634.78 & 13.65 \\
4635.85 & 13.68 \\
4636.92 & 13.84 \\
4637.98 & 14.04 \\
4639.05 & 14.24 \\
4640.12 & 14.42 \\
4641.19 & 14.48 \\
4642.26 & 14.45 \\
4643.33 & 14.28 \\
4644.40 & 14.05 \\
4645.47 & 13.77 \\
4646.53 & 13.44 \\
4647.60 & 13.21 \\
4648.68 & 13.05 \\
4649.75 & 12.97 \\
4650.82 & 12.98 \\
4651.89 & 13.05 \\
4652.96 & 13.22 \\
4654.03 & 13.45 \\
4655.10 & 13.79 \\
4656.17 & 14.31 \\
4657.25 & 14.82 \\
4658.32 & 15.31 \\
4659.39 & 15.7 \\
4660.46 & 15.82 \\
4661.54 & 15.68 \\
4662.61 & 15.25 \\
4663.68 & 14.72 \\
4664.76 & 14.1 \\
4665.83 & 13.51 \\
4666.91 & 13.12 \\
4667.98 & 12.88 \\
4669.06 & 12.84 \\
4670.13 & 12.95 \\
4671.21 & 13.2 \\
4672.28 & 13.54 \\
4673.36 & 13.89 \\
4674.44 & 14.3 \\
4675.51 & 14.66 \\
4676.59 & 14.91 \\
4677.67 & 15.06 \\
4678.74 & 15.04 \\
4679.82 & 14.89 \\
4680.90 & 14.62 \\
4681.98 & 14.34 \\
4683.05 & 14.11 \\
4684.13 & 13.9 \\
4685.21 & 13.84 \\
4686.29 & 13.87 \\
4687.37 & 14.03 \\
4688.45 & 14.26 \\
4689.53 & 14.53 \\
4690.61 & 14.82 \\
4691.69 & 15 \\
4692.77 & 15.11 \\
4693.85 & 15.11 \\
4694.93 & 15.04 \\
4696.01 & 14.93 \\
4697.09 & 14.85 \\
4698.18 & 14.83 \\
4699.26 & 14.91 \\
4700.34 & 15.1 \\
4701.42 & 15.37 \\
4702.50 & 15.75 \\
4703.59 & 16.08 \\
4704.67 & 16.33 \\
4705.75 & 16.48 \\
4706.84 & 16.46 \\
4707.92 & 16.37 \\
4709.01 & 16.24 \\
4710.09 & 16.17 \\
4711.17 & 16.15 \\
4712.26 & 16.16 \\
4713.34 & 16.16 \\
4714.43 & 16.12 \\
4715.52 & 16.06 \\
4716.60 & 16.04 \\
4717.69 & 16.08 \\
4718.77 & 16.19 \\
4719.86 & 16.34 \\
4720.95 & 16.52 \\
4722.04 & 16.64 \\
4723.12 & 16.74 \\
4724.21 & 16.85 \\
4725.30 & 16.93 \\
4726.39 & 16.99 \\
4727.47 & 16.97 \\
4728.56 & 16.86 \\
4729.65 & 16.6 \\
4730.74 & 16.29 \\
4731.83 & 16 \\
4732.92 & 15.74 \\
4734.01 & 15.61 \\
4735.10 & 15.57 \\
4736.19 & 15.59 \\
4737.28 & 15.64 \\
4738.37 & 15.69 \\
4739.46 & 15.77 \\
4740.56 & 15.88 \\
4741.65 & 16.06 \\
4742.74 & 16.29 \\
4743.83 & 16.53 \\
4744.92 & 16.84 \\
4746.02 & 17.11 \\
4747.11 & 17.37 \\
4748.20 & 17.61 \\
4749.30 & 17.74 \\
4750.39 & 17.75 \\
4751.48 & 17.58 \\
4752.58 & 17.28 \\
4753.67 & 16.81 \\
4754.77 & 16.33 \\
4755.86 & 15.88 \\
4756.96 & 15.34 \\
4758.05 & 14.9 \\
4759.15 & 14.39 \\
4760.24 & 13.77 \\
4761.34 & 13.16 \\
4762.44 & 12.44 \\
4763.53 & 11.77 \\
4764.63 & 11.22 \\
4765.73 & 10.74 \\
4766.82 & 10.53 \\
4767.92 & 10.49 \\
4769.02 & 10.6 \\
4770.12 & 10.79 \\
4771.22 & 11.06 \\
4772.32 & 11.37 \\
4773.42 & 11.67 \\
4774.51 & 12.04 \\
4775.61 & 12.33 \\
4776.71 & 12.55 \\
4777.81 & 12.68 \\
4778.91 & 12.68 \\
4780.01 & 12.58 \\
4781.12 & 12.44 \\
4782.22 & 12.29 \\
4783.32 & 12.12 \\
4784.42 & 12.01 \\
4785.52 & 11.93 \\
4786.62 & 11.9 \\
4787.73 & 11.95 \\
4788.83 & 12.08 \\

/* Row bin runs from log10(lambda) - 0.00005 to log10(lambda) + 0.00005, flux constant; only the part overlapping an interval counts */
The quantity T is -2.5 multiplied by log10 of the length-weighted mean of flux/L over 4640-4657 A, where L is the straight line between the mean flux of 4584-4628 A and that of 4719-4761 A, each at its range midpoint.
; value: 0.13 mag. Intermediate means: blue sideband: 15.1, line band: 13.7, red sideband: 16.3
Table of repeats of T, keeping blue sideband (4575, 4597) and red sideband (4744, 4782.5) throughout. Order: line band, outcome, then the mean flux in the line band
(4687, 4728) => -0.152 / 15.8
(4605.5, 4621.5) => -0.175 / 16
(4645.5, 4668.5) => -0.025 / 14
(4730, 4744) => -0.155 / 15.9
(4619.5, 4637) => -0.106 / 15.1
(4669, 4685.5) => -0.036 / 14.2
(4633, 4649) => -0.017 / 13.9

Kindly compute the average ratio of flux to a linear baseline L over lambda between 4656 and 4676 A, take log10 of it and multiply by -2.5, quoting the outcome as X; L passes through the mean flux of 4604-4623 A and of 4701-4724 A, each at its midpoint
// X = 0.14 mag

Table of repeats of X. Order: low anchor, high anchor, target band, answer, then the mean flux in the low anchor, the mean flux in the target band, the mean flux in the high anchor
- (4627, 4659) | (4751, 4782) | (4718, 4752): -0.24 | 14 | 16.5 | 13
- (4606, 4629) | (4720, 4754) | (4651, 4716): 0.11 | 16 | 14.8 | 16.6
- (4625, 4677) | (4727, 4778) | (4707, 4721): -0.12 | 14.1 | 16.2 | 14.7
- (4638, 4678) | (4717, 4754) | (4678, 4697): 0.03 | 14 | 14.6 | 16.5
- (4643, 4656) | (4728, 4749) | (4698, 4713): -0.05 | 13.5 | 15.9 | 16.3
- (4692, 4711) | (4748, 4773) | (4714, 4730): -0.11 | 15.6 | 16.5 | 13.8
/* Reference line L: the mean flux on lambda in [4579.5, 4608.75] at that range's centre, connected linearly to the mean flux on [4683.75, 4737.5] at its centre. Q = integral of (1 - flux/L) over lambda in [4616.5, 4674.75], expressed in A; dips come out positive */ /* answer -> 1.58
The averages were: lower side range 14.1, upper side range 15.7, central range 14.4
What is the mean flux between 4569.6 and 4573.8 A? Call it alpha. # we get 15.9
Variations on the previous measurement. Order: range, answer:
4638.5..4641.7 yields 14.4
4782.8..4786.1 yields 12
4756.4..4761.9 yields 14.3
